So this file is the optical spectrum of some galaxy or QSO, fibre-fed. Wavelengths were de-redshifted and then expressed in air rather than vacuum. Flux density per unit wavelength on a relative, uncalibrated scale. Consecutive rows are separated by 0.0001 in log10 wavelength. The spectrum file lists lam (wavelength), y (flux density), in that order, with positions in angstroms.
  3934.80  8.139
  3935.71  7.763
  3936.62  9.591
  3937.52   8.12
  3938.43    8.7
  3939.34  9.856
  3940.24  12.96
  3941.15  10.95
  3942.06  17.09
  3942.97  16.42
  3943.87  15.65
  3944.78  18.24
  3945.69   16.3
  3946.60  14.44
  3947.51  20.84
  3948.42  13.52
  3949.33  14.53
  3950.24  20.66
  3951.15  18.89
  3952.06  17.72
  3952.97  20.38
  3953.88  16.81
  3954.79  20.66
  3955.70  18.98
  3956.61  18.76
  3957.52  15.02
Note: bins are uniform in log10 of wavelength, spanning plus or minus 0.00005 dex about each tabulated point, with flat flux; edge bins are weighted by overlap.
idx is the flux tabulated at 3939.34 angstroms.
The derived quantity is 9.856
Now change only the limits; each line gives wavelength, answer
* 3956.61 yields 18.76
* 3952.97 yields 20.38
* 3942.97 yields 16.42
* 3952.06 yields 17.72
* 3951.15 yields 18.89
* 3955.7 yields 18.98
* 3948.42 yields 13.52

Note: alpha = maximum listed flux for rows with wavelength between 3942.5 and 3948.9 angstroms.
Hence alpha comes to 20.84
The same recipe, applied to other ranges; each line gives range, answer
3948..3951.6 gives 20.66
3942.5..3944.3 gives 16.42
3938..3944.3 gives 17.09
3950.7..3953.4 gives 20.38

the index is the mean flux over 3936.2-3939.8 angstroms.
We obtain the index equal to 9.1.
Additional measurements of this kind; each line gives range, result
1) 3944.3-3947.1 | 16.4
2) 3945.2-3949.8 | 15.9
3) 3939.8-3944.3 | 14.6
